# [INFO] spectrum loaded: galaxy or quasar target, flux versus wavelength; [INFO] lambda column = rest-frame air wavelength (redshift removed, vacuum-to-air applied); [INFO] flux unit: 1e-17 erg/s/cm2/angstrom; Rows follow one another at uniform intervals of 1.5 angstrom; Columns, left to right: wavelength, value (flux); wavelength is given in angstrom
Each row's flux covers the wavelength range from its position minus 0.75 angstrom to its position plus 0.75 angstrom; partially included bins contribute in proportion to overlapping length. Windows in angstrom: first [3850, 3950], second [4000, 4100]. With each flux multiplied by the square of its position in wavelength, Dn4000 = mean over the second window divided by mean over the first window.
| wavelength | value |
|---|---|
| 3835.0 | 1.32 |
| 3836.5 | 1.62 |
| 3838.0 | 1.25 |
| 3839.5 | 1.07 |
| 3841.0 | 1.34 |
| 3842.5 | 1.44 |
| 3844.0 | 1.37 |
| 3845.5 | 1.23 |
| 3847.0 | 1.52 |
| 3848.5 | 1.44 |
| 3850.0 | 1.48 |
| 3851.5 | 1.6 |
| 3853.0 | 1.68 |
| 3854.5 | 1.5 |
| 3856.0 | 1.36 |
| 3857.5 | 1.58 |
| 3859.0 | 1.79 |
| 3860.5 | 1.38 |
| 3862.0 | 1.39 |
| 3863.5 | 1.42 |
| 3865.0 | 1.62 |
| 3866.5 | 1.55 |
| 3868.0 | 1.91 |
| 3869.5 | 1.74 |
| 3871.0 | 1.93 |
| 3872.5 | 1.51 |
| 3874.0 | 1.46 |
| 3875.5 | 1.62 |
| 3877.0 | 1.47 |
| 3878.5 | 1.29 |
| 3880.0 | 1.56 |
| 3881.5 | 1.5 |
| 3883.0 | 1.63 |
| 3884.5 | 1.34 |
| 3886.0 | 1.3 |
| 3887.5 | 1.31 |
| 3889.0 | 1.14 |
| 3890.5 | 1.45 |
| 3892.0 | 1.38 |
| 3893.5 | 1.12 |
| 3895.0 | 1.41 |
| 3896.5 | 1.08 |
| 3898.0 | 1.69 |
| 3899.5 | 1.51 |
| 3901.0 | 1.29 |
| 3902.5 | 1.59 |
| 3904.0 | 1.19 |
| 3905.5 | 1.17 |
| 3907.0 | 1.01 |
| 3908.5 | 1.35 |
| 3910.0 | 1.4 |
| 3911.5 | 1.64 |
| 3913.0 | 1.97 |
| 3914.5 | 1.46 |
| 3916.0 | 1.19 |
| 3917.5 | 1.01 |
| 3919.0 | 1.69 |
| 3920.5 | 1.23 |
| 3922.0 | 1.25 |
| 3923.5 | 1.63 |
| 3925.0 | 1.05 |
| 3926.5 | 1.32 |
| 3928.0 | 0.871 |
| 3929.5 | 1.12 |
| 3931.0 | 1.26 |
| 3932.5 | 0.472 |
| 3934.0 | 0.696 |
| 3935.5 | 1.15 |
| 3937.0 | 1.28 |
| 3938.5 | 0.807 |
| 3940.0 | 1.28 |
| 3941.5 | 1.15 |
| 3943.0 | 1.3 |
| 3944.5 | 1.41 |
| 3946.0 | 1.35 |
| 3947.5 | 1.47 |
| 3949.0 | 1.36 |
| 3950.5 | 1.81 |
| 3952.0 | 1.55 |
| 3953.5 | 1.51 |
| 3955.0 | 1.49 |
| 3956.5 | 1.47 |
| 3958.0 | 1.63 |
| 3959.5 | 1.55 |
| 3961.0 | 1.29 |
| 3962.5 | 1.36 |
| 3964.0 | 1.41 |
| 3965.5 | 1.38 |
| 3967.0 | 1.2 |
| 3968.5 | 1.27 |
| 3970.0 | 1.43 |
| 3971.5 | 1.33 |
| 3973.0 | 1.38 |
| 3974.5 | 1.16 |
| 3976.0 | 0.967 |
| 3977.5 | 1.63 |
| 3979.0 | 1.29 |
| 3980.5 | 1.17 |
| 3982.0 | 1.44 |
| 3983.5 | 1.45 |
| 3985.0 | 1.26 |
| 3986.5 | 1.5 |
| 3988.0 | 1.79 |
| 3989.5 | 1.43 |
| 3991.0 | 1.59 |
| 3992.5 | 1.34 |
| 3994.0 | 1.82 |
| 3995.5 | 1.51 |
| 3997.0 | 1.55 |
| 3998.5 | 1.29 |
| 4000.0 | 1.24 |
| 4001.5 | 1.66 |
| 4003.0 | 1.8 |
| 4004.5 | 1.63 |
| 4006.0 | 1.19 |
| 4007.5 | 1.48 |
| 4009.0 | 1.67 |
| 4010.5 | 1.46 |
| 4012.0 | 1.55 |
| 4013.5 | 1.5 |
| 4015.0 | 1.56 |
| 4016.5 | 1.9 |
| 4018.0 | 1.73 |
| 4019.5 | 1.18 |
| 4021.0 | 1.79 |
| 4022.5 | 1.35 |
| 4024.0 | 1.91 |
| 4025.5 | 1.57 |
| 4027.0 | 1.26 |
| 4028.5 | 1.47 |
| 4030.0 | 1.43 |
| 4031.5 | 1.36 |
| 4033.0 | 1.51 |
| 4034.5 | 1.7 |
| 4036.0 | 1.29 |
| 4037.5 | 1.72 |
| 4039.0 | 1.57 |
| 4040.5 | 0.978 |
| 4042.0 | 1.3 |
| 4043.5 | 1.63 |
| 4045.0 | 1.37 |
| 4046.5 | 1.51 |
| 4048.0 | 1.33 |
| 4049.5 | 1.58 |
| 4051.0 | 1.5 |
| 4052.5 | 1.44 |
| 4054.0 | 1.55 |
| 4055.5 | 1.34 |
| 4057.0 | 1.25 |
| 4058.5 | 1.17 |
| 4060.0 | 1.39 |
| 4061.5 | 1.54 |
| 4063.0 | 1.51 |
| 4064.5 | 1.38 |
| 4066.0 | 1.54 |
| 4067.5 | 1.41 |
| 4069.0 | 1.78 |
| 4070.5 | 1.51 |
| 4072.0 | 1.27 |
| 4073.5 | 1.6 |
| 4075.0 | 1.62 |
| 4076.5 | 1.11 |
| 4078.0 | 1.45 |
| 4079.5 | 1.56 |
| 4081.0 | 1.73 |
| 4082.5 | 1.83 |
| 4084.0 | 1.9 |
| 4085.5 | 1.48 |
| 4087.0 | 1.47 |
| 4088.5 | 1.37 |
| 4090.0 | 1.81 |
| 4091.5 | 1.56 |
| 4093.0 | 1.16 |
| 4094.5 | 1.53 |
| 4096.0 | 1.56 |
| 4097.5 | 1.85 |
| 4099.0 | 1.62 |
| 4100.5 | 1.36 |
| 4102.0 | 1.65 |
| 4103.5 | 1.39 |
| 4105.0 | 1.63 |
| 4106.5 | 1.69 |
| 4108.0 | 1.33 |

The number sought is 1.2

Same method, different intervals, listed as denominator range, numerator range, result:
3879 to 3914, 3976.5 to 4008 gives 1.11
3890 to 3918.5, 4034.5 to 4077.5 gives 1.14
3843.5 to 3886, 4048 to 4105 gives 1.10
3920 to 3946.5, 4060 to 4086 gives 1.44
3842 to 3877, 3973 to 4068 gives 1.03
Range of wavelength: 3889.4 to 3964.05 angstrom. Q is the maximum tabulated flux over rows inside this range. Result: 1.97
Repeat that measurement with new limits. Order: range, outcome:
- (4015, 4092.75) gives 1.91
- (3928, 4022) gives 1.9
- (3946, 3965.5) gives 1.81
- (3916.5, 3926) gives 1.69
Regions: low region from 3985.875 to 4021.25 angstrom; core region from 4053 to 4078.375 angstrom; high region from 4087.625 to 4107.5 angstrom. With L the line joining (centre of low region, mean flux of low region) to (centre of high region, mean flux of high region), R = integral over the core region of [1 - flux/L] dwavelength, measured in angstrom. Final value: 1.8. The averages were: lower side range 1.55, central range 1.44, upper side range 1.55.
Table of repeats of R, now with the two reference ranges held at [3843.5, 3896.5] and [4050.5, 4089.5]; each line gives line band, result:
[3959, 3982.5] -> 2.5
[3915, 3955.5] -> 6.4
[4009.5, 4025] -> -1.1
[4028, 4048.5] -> 0.7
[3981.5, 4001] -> 0.1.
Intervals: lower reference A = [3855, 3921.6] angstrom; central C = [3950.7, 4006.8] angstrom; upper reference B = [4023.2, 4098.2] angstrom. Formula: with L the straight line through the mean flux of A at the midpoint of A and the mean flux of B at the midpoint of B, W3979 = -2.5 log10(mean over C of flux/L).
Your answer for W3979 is 0.03 mag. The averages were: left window 1.45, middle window 1.44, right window 1.49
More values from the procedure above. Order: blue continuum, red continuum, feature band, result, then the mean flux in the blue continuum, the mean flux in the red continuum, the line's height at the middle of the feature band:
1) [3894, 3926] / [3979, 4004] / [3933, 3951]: 0.15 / 1.37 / 1.49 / 1.42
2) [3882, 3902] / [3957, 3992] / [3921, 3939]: 0.26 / 1.36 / 1.39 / 1.37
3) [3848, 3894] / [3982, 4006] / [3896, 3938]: 0.19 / 1.5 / 1.51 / 1.5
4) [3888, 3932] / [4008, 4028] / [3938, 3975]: 0.04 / 1.32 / 1.57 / 1.43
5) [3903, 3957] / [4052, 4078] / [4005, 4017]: -0.12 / 1.29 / 1.44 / 1.38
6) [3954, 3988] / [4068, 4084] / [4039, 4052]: 0.07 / 1.38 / 1.56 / 1.51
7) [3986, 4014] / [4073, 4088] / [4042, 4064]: 0.09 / 1.53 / 1.57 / 1.56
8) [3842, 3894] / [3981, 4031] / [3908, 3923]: 0.06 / 1.49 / 1.52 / 1.5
